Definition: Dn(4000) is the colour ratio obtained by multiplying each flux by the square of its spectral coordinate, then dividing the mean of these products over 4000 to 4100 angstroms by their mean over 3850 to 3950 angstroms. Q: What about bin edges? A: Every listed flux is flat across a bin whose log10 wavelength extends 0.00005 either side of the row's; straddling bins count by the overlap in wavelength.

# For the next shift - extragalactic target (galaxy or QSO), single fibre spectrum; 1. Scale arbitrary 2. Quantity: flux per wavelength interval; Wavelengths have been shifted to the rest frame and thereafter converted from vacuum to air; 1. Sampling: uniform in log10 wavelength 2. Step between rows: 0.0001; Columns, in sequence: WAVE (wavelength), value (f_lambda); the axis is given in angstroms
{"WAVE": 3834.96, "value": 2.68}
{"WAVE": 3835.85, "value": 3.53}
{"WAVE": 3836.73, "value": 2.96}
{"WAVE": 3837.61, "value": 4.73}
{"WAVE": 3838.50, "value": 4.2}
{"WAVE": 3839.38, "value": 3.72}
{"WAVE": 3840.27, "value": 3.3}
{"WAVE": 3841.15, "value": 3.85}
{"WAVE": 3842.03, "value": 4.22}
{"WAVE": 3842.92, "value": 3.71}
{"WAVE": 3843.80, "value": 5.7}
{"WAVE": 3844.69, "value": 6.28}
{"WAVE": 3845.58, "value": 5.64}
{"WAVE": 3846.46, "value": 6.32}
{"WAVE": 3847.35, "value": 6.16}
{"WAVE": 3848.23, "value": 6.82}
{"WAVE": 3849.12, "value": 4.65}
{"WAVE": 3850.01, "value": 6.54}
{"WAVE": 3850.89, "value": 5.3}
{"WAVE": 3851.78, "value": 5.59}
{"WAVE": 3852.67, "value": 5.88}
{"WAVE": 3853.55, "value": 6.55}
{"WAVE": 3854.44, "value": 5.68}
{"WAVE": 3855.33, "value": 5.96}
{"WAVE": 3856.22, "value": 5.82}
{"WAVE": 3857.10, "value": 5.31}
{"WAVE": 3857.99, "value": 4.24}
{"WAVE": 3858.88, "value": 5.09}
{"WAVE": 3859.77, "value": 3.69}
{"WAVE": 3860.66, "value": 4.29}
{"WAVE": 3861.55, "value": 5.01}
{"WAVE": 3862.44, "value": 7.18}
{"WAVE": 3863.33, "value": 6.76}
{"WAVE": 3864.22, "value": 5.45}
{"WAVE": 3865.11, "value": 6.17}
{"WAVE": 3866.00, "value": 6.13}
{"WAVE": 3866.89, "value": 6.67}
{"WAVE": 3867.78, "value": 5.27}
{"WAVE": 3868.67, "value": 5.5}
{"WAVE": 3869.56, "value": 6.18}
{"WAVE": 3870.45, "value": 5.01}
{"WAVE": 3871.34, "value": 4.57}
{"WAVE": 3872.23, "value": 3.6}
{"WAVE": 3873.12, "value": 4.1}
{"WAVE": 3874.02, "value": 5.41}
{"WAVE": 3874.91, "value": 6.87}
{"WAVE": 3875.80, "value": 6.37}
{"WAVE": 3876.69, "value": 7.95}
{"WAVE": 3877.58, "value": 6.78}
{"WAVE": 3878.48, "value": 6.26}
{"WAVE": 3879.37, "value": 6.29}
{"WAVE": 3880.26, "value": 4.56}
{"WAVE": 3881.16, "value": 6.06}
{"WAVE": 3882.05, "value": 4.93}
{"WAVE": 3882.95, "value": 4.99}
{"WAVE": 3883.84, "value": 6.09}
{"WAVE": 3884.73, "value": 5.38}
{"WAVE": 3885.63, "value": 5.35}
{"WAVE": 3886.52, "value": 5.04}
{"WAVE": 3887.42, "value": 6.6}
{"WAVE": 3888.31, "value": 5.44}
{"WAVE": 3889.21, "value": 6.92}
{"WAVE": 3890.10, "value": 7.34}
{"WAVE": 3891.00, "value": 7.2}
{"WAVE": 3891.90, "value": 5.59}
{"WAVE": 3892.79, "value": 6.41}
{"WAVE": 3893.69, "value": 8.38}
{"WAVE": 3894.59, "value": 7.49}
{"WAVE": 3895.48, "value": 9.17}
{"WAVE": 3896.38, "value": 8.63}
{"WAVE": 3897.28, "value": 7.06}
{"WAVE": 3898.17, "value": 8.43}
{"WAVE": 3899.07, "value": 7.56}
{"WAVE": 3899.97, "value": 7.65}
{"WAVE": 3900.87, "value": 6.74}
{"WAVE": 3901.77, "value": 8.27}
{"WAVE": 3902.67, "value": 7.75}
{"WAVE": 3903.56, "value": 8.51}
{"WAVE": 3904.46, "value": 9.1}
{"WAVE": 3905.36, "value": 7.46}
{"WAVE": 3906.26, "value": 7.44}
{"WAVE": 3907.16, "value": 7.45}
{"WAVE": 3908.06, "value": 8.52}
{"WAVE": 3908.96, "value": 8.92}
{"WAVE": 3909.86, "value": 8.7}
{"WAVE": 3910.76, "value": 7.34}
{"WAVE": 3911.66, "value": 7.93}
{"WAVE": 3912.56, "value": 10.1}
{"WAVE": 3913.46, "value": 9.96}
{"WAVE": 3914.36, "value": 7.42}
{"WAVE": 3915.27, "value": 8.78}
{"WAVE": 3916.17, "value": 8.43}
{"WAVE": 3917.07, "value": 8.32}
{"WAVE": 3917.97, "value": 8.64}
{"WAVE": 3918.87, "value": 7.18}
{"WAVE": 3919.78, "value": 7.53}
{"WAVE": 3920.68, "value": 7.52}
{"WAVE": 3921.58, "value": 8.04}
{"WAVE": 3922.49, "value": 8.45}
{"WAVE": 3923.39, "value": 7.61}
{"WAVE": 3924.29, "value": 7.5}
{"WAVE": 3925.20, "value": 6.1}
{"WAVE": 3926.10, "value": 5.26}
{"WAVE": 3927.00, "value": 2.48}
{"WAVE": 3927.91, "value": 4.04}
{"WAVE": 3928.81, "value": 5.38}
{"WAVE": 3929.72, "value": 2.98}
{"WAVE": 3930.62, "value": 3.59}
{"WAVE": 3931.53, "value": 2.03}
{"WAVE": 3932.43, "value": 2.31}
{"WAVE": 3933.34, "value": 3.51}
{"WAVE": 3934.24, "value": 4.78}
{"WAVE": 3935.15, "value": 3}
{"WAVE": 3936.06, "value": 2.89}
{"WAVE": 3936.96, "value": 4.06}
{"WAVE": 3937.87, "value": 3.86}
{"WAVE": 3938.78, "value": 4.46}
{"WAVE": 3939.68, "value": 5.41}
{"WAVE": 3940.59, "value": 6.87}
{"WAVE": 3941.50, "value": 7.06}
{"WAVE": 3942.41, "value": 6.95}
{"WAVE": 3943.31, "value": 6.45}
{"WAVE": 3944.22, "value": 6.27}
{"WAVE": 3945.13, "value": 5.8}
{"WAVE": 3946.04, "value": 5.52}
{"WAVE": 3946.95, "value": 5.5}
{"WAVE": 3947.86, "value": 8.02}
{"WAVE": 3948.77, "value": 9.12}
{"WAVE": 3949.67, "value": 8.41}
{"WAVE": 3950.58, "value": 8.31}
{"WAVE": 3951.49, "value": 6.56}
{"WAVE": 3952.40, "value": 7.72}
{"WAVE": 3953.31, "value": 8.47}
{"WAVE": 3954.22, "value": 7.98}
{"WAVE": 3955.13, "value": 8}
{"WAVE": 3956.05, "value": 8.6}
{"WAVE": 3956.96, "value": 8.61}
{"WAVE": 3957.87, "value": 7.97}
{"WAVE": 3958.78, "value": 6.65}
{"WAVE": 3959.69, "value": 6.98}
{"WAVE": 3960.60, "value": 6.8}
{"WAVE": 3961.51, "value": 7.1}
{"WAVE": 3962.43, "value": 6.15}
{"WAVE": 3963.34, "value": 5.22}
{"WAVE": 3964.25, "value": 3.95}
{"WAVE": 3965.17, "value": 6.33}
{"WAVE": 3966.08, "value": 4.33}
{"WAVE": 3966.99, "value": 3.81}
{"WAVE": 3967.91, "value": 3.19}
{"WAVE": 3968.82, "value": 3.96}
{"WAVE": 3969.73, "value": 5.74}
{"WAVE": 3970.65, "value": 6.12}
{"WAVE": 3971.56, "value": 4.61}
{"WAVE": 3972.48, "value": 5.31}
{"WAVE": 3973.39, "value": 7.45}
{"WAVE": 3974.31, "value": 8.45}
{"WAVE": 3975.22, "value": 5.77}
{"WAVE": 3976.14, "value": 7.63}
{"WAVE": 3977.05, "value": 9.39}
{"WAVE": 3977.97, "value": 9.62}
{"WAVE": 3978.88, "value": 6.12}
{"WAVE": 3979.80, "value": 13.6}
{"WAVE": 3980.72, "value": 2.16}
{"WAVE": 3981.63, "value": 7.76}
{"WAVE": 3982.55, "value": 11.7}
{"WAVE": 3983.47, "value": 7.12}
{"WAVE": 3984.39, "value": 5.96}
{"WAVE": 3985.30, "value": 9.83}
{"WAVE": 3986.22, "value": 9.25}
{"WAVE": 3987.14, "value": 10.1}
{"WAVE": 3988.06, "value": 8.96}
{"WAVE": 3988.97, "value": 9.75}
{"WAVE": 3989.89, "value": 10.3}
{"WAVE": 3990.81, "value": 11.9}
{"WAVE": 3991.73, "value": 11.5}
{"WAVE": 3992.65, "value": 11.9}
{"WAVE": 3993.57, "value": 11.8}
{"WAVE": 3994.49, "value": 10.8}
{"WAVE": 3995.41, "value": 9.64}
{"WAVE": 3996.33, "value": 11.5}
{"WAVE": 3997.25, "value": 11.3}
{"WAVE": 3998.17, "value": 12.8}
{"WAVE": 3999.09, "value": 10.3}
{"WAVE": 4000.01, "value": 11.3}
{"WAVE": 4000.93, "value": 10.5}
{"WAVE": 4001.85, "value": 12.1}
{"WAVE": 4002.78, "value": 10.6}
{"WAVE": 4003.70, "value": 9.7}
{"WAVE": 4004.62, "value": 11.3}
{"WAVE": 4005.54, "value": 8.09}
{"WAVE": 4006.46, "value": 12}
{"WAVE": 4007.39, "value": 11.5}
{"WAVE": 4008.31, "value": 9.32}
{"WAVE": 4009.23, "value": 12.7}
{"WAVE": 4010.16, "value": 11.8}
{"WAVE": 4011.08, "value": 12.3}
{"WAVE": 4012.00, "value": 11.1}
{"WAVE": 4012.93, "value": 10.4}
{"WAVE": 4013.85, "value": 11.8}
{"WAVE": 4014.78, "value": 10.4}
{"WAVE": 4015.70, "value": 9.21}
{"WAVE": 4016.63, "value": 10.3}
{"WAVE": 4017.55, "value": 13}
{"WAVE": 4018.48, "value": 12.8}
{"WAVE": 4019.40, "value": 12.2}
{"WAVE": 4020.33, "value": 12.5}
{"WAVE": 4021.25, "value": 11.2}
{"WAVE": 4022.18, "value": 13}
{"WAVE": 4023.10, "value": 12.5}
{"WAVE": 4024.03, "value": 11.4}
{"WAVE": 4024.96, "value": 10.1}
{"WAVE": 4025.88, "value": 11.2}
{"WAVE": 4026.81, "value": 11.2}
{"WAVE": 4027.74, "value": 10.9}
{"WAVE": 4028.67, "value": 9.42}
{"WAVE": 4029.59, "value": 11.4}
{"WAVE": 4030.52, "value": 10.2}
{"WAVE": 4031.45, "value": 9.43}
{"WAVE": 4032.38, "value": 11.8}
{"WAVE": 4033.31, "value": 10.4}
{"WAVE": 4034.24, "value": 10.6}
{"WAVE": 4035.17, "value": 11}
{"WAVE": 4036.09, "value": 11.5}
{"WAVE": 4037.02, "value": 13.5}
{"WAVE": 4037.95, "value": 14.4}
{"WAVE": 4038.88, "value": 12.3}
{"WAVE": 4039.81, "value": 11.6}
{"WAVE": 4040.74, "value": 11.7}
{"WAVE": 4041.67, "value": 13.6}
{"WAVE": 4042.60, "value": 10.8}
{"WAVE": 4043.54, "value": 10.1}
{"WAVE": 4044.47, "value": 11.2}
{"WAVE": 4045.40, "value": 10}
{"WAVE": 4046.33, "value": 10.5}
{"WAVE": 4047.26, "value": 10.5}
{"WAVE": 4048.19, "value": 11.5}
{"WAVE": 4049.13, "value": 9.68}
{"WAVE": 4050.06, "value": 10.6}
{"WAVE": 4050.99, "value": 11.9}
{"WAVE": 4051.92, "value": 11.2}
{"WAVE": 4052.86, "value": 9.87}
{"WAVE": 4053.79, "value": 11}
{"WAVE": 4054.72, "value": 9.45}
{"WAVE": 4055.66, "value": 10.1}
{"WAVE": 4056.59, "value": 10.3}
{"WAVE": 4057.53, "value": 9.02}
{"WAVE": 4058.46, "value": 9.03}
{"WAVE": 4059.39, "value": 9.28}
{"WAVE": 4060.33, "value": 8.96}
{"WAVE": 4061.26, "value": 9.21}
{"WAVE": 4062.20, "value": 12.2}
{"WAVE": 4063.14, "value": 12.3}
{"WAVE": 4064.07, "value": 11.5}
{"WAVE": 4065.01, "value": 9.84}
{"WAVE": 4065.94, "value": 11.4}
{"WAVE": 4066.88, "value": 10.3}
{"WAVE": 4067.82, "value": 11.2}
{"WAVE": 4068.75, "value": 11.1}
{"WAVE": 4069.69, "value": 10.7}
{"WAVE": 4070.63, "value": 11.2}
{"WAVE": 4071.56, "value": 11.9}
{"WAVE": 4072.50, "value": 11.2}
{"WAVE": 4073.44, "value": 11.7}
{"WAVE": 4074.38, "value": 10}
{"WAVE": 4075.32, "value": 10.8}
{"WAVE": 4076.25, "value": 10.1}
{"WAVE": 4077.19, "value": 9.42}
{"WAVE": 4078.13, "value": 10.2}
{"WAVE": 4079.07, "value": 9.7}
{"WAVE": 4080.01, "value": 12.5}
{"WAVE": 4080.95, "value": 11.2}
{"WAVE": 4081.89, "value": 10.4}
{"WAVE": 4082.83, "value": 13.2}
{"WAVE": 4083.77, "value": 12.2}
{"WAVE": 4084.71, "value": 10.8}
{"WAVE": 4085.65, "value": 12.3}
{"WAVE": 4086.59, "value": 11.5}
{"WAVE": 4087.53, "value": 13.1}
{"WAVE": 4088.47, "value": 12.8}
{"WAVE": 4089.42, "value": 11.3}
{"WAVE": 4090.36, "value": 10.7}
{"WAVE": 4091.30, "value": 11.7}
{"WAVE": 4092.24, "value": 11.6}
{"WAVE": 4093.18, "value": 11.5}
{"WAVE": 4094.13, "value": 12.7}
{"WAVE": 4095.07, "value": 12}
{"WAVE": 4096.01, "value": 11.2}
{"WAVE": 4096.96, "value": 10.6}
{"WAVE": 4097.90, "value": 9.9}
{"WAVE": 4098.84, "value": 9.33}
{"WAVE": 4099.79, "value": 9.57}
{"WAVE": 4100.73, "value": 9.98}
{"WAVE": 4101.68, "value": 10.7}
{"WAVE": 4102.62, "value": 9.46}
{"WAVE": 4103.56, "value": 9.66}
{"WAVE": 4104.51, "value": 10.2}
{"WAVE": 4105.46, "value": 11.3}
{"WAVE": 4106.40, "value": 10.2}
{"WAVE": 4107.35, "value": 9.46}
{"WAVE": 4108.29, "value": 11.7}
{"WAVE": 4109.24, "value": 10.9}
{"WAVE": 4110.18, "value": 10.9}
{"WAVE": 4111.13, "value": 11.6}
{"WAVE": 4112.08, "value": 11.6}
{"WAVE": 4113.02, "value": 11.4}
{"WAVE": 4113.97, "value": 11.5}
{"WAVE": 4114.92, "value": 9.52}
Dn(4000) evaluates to 1.9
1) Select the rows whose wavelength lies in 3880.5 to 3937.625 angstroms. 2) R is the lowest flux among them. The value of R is 2.03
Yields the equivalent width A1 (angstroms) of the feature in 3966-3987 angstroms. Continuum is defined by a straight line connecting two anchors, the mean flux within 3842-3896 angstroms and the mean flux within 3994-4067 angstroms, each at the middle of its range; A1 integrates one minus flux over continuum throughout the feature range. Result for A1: 5.2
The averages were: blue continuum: 5.85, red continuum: 11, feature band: 7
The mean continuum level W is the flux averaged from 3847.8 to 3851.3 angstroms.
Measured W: 5.83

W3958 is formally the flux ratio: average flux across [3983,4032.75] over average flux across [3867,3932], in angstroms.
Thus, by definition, 1.6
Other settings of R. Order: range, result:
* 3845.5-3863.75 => 3.69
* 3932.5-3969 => 2.89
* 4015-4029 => 9.21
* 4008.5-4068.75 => 8.96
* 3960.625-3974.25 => 3.19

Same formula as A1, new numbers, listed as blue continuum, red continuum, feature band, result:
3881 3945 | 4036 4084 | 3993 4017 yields -4.28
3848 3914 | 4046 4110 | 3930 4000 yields 9.87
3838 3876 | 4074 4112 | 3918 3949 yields 7.06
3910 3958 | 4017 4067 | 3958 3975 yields 4.64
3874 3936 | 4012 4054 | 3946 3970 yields 5.28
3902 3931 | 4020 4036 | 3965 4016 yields 3.64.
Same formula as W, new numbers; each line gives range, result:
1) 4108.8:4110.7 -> 10.9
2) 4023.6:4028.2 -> 11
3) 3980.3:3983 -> 7.27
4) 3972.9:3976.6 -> 7.32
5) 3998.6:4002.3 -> 11.1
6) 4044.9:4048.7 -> 10.6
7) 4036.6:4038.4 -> 14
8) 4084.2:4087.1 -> 11.6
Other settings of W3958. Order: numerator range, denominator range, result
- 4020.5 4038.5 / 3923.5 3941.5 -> 2.60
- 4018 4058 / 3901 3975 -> 1.71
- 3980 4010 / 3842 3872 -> 1.83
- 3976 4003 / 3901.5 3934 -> 1.43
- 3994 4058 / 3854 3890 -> 1.97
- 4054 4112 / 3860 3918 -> 1.58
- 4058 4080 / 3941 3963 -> 1.46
